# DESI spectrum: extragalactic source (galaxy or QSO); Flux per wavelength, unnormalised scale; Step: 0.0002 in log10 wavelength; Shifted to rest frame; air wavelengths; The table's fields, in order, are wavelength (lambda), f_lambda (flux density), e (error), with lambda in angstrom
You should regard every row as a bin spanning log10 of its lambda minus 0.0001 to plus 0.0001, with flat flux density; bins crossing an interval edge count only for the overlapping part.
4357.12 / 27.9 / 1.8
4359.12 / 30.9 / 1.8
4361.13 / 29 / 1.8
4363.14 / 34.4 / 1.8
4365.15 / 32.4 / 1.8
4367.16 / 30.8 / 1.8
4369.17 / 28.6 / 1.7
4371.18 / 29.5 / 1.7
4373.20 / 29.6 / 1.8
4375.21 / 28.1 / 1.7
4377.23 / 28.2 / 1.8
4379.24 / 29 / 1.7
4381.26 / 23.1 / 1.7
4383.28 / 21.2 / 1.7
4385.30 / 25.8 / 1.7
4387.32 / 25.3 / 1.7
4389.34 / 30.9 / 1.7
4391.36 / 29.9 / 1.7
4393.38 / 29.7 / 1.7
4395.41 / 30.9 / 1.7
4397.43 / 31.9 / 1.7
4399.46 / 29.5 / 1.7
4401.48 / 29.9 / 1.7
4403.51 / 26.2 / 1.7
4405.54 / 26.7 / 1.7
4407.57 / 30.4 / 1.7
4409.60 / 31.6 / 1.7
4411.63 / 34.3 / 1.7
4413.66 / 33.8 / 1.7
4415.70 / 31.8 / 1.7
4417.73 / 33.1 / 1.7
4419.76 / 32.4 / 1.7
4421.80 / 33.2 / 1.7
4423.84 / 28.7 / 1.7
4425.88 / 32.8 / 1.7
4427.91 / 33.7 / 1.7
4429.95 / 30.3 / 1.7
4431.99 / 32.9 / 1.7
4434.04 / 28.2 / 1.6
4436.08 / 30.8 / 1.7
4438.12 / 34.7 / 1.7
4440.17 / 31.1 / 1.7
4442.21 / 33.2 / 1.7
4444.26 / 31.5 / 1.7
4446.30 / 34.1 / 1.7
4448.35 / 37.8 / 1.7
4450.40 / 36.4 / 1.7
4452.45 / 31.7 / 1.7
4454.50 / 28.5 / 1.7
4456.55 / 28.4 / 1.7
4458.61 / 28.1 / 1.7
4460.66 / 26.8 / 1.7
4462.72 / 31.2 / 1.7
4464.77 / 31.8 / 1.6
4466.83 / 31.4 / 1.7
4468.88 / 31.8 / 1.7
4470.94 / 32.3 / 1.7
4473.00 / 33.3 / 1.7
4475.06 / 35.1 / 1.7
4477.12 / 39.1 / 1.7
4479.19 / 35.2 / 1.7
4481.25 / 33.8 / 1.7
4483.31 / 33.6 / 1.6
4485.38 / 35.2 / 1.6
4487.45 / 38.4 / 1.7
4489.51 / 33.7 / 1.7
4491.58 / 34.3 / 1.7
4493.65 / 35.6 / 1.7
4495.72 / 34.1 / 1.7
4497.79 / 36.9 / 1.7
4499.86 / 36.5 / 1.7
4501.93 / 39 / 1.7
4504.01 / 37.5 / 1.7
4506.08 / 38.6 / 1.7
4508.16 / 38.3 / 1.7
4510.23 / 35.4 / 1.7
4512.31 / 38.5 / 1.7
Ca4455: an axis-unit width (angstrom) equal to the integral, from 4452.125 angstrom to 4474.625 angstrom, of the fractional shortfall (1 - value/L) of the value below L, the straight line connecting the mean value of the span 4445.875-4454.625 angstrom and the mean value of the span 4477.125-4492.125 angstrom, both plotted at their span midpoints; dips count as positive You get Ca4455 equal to 2.6 angstrom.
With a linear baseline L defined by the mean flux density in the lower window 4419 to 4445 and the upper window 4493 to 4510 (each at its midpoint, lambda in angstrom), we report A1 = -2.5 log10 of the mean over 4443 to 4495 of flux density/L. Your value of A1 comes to 0.05 mag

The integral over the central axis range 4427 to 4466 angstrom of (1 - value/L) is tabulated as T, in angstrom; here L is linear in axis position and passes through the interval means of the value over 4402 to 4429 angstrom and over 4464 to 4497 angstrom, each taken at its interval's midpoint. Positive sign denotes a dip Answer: 1.4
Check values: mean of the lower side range 31.4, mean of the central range 31.6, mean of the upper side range 34.3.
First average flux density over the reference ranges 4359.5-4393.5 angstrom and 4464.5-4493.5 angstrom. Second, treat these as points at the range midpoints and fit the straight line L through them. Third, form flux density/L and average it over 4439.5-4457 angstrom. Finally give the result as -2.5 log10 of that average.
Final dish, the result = 0.00 mag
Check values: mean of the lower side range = 28.6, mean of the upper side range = 34.3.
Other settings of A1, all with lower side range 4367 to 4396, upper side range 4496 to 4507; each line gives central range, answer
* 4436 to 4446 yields 0.003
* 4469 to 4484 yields 0.031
